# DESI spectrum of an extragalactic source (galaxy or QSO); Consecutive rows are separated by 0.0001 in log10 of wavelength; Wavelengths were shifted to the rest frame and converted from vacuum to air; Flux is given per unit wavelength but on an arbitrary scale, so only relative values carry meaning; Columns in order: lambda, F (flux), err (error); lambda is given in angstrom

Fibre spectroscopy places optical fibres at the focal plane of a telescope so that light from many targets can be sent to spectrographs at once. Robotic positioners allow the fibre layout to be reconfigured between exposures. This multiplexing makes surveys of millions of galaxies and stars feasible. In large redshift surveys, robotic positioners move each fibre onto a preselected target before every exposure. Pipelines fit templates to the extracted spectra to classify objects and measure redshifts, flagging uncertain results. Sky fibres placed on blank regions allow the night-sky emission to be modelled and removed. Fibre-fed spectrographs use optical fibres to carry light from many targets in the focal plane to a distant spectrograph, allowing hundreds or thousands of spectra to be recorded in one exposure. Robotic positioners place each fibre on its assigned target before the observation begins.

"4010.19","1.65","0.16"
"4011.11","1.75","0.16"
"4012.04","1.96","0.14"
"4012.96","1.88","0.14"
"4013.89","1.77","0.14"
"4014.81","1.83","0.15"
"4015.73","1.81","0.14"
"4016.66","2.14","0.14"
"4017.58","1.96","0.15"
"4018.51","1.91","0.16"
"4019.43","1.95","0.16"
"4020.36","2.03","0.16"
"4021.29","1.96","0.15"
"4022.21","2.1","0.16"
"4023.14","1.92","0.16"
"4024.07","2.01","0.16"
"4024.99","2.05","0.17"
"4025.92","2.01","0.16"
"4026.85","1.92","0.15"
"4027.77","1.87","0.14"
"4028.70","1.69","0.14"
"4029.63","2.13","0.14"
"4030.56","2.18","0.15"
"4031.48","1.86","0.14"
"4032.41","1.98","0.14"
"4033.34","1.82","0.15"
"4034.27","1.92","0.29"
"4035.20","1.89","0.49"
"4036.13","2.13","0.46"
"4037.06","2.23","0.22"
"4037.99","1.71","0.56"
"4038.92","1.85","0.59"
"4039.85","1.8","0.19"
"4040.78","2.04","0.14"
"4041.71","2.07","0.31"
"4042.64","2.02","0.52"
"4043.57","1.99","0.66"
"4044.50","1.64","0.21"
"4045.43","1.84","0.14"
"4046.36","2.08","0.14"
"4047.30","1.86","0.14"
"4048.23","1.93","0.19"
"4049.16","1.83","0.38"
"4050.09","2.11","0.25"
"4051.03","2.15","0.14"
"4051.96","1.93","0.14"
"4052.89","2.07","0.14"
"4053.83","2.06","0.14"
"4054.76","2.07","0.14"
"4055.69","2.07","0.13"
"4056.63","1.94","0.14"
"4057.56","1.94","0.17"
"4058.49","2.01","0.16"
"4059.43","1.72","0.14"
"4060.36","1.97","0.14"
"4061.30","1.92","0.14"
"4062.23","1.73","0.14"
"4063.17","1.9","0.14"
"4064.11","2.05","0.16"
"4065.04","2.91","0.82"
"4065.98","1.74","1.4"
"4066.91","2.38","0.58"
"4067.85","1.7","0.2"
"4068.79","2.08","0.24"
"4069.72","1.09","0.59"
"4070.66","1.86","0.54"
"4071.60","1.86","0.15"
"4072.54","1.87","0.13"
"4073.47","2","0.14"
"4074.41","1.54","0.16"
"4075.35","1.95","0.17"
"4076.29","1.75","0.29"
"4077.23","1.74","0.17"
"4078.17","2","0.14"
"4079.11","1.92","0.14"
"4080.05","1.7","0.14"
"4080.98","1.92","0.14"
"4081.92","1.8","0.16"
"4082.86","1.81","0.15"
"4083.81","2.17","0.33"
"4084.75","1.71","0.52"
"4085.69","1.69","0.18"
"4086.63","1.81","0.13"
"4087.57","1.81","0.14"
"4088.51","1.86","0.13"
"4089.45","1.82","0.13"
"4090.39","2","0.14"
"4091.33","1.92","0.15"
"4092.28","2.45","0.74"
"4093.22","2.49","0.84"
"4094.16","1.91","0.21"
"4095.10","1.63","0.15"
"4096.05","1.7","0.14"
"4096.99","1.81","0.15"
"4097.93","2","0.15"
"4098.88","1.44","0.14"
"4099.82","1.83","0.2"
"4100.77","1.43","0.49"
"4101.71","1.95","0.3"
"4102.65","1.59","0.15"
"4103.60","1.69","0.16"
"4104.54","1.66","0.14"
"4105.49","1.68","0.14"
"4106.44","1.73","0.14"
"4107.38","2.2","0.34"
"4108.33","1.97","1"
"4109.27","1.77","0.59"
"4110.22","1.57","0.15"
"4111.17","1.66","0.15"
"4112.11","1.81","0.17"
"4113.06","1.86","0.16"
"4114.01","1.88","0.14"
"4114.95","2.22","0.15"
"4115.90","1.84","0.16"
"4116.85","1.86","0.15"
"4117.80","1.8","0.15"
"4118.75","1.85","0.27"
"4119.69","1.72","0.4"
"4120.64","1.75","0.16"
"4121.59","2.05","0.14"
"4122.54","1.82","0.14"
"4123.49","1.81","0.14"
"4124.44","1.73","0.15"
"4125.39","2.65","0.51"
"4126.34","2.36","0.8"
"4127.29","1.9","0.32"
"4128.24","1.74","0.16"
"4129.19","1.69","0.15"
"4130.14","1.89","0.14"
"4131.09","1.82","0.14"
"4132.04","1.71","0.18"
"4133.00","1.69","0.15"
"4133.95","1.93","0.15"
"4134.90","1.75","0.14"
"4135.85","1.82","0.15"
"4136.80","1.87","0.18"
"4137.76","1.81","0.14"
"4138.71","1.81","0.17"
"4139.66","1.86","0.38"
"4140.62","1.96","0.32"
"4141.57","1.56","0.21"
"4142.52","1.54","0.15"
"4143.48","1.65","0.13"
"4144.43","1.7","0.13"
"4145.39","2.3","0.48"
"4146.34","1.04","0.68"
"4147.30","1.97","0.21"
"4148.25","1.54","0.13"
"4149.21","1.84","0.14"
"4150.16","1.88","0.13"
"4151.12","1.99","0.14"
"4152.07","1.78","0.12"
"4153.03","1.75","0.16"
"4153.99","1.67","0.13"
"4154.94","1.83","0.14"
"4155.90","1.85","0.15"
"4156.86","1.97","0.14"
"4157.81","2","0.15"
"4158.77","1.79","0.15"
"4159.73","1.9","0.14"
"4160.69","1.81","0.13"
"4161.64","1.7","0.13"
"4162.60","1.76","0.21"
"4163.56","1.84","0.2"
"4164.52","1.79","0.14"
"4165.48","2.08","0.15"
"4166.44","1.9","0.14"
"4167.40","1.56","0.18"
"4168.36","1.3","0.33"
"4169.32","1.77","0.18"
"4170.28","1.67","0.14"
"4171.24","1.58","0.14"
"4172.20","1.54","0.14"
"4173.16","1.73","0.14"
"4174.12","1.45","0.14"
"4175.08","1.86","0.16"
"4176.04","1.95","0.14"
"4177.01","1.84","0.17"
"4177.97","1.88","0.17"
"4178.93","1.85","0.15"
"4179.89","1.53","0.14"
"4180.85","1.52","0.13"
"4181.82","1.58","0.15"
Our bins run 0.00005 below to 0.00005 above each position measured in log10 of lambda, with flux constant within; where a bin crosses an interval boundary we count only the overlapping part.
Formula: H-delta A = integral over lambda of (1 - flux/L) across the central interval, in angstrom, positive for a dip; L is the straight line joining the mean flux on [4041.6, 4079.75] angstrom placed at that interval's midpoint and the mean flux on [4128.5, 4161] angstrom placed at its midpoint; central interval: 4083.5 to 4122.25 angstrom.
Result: 0.41 angstrom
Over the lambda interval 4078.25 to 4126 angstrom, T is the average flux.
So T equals 1.86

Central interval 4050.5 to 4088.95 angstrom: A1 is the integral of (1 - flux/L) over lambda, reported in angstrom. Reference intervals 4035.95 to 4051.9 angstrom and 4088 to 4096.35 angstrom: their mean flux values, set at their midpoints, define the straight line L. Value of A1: 1.2 angstrom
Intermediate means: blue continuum 1.95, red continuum 1.98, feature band 1.91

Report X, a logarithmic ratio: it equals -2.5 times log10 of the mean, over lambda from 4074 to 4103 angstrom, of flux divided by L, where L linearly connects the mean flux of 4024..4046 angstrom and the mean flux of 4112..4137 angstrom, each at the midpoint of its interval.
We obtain 0.04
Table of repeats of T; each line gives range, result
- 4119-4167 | 1.83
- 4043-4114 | 1.88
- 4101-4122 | 1.82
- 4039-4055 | 1.97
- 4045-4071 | 1.96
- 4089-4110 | 1.85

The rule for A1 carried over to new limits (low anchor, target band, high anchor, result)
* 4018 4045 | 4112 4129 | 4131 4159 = -0.92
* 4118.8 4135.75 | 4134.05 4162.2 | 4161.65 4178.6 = 0.26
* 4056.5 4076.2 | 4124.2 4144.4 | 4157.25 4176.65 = -0.45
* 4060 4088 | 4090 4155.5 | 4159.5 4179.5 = -0.70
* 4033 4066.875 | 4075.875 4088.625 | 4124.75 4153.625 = 0.58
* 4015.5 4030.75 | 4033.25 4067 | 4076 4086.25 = -1.19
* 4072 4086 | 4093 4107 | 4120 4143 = 0.65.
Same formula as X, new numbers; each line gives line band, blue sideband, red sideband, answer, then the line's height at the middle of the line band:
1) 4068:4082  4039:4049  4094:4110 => 0.02 mag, 1.83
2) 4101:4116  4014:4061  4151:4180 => 0.03 mag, 1.86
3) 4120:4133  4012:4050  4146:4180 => -0.05 mag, 1.81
